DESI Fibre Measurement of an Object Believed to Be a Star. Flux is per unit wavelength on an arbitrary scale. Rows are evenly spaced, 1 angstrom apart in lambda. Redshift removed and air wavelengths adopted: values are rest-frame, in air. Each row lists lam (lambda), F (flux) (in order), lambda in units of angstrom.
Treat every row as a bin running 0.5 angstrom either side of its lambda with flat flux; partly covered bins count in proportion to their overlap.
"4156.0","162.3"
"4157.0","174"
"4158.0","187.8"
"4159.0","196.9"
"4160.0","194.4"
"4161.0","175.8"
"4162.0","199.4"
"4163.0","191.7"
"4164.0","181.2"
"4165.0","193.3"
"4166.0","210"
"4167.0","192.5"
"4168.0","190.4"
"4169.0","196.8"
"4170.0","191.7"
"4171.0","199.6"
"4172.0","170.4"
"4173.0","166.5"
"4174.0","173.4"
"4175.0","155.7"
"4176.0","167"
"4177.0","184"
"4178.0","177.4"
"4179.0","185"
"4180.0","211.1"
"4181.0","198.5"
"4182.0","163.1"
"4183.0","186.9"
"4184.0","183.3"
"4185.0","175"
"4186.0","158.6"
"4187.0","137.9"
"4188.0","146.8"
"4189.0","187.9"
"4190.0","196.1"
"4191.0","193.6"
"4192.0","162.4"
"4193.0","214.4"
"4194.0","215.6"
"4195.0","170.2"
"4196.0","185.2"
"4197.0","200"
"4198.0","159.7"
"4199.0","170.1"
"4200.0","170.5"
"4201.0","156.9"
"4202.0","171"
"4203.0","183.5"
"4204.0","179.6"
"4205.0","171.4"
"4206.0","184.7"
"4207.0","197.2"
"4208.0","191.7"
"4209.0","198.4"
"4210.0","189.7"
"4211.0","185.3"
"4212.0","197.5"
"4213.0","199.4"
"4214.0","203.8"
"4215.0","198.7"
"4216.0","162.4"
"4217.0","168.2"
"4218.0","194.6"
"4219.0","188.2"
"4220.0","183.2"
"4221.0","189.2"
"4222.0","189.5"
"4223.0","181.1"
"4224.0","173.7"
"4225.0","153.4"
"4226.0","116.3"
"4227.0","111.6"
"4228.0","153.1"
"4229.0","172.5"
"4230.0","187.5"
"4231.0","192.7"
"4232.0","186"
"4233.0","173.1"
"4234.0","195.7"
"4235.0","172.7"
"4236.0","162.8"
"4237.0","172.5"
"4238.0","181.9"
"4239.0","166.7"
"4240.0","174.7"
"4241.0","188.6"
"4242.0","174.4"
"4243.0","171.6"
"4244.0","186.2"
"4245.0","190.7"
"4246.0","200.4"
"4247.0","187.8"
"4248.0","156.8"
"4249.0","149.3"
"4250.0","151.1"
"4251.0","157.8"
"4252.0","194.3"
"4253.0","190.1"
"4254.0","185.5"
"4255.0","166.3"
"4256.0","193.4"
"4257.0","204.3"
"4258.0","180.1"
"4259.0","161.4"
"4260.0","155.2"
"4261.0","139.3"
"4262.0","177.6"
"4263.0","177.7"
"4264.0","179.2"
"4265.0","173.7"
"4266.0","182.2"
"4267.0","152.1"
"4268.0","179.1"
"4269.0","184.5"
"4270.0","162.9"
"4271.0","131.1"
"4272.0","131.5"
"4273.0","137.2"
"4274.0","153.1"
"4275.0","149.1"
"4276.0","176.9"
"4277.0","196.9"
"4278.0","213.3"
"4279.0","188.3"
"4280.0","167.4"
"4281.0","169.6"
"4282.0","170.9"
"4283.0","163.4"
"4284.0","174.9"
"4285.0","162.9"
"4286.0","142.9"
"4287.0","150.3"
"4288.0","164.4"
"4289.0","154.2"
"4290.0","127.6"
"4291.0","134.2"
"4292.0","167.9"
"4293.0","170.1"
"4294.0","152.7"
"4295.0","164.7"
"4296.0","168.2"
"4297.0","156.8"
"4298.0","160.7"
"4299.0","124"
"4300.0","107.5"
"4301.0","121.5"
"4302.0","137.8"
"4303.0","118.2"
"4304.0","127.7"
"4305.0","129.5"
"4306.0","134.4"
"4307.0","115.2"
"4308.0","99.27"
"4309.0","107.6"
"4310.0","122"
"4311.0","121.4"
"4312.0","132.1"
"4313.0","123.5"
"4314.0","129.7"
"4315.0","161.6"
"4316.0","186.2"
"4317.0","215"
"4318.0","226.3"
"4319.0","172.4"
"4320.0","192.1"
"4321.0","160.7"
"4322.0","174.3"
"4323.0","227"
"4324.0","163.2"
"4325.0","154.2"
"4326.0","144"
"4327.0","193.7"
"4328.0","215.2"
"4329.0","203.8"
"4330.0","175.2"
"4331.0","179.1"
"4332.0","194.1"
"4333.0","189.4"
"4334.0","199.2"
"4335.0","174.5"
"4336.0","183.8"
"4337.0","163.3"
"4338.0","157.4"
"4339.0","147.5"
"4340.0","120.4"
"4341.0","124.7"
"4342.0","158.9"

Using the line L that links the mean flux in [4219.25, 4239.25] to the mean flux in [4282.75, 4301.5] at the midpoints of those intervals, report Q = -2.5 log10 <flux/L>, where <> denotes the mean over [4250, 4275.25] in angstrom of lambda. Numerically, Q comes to -0.05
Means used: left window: 171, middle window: 168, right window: 151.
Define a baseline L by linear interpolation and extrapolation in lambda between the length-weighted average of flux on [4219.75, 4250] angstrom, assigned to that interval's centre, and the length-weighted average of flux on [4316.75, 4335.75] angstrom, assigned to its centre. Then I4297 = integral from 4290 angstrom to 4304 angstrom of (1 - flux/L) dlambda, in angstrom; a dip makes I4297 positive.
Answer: 3.0 angstrom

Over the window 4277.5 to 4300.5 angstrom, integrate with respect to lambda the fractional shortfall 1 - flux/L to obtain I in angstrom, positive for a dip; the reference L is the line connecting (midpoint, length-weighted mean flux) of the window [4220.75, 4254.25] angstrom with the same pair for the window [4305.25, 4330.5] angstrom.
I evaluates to 0.9 angstrom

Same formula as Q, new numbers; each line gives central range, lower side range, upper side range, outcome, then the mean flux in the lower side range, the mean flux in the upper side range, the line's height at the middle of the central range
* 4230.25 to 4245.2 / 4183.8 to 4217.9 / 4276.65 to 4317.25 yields -0.064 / 182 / 149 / 169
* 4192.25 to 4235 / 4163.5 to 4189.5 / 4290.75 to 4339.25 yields -0.033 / 180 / 159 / 174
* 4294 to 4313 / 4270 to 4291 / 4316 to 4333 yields 0.309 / 161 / 187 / 174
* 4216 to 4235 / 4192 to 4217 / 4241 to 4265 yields 0.051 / 185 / 175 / 181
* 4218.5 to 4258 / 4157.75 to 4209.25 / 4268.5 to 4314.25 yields -0.065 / 183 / 148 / 165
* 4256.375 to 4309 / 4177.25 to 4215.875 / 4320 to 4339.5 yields 0.160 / 183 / 179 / 181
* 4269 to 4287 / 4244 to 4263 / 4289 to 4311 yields -0.071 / 175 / 136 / 154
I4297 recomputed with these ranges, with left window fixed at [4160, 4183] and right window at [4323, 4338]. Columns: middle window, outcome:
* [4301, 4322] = 4.19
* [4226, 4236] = 0.85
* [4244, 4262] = 0.86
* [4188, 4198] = -0.16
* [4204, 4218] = -0.28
